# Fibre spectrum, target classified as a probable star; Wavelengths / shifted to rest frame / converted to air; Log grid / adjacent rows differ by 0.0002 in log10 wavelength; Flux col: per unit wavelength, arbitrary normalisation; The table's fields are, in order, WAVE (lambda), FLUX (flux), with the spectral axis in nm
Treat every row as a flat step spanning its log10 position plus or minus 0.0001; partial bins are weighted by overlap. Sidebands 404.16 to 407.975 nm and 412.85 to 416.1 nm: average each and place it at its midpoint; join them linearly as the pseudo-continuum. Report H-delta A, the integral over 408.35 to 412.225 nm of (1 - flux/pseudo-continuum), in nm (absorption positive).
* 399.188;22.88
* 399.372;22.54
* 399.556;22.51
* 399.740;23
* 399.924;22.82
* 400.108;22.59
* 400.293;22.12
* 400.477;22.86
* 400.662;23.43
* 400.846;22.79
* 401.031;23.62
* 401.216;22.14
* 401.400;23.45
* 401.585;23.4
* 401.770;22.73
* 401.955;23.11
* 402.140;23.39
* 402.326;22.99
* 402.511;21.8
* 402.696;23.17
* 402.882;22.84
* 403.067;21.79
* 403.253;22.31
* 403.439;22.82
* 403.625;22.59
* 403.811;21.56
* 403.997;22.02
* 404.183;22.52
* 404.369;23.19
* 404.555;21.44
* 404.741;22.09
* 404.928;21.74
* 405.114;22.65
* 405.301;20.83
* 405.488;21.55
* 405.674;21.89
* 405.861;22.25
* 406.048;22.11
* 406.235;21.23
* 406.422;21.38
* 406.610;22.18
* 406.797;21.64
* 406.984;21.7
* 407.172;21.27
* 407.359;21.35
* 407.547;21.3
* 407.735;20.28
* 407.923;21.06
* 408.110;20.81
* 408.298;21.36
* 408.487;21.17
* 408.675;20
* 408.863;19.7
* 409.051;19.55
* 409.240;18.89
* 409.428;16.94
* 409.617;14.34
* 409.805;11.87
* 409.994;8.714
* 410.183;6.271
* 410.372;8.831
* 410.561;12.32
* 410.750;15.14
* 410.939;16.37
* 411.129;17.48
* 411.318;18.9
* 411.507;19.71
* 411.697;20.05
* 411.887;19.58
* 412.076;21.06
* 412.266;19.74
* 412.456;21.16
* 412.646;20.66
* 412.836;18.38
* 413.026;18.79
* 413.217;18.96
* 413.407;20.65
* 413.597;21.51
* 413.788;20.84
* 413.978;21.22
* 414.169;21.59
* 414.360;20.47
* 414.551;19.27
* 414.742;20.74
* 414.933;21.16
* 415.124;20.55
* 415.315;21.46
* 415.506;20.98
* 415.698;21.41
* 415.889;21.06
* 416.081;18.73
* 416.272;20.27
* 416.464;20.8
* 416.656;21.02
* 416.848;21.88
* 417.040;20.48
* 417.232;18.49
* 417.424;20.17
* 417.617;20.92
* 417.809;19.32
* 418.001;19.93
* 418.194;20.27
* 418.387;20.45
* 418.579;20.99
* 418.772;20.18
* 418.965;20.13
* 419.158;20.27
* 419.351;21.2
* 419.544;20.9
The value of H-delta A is 0.86 nm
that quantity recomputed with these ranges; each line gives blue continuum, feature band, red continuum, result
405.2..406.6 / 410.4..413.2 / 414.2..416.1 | 0.36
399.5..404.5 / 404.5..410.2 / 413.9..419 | 0.55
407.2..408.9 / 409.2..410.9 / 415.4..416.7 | 0.68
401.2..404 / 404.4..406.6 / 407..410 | -0.10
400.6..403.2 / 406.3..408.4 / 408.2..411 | -0.44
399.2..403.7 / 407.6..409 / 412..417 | 0.06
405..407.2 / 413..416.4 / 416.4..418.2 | 0.01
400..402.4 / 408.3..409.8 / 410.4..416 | 0.17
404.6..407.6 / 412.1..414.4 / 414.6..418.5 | 0.06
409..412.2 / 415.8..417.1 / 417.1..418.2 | -0.10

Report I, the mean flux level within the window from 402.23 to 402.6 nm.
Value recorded 22.4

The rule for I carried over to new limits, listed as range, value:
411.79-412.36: 20.1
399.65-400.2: 22.8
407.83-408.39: 21.1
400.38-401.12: 23.2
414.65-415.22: 20.8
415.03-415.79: 21.1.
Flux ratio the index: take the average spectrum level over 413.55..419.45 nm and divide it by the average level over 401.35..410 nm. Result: 1.0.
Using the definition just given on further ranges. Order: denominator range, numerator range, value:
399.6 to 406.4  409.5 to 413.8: 0.75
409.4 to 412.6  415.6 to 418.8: 1.29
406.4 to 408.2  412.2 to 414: 0.95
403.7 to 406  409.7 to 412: 0.67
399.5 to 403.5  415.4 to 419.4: 0.90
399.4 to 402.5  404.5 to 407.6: 0.95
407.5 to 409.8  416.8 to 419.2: 1.05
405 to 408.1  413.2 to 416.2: 0.96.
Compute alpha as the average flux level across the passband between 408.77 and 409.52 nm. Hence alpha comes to 18.8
